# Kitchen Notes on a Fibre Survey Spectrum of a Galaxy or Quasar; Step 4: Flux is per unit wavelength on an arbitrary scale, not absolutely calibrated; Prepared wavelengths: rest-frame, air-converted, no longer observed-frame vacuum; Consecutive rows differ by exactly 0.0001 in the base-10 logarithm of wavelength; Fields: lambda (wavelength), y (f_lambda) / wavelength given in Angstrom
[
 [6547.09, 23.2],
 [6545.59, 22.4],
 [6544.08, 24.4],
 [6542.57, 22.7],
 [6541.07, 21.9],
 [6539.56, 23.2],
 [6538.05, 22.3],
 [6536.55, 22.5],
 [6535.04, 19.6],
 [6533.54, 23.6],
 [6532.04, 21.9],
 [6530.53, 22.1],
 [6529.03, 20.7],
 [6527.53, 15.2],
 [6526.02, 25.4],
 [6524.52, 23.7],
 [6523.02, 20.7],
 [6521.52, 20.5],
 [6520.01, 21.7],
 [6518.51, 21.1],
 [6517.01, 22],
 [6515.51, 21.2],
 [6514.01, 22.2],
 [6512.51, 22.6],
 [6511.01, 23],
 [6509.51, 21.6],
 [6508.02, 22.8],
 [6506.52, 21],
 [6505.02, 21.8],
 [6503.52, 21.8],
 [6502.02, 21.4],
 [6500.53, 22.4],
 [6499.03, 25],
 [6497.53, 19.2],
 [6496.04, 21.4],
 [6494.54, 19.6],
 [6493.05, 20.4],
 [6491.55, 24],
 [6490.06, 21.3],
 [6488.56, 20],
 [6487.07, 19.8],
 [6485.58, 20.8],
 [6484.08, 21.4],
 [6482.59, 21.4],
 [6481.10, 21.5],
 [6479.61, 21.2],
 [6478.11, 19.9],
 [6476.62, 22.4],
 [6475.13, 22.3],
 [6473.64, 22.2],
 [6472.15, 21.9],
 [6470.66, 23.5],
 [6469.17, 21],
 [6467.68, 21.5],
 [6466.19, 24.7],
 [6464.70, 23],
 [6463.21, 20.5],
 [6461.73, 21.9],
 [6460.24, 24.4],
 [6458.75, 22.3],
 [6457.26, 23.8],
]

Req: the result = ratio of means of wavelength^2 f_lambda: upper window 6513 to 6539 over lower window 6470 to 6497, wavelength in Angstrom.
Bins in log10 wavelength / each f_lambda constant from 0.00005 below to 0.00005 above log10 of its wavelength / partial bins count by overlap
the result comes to 1.02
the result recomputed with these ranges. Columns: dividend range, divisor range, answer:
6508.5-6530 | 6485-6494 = 1.03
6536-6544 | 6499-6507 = 1.04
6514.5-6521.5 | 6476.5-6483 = 1.02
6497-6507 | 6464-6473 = 0.98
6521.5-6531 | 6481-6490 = 1.03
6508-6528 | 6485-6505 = 1.03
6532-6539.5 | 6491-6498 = 1.07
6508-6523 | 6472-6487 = 1.03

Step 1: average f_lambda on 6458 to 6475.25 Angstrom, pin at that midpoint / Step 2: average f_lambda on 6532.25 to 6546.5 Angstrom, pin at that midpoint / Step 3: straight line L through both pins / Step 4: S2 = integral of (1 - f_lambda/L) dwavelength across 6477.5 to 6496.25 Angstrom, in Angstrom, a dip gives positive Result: 1.2 Angstrom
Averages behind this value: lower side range 22.4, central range 21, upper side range 22.5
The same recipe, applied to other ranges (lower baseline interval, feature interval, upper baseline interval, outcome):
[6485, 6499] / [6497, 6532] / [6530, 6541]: -0.3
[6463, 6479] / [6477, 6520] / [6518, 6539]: 0.6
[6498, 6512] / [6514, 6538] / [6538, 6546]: 1.2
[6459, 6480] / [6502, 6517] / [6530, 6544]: 0.2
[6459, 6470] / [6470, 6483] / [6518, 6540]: 0.3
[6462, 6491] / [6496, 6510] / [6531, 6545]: 0.1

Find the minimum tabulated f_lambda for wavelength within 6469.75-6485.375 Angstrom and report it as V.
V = 19.9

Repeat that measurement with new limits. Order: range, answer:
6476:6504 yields 19.2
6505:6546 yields 15.2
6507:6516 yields 21.2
